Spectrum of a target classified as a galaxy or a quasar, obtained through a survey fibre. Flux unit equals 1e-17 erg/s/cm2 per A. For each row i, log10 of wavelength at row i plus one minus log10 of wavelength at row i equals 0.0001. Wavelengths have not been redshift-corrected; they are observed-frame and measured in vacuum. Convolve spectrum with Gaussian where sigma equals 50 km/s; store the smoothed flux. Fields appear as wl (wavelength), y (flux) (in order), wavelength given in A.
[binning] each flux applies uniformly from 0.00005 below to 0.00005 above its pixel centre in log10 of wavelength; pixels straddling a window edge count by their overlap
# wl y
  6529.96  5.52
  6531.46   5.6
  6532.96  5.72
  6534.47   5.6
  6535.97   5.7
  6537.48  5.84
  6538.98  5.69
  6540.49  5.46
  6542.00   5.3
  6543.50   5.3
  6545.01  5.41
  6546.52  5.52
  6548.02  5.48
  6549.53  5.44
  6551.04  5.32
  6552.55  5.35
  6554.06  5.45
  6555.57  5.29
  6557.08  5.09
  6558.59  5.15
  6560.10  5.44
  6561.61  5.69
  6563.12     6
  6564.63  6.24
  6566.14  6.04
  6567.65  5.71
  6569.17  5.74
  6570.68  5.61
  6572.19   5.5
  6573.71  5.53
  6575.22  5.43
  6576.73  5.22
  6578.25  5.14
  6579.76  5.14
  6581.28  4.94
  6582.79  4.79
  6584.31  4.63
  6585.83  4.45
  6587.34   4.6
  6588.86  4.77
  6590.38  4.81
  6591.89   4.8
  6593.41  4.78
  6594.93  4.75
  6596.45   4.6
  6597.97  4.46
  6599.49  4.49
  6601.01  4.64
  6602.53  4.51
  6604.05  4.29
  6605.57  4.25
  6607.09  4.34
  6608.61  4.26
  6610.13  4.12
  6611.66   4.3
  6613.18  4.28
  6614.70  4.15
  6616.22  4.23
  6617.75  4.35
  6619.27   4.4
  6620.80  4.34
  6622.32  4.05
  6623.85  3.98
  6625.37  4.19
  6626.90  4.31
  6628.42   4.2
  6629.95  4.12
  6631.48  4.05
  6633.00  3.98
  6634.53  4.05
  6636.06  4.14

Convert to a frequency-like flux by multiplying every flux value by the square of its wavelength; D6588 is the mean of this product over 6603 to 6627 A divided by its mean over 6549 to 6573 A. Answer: 0.8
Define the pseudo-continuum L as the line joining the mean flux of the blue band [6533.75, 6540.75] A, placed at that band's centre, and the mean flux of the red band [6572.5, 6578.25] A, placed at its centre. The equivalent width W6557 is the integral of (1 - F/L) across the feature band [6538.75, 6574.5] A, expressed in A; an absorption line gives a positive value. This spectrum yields -0.1 A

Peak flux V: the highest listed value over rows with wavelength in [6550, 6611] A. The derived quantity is 6.24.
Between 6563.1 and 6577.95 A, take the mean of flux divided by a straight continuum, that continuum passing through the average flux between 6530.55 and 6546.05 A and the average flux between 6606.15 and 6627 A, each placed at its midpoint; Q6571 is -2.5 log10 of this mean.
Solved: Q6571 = -0.133 mag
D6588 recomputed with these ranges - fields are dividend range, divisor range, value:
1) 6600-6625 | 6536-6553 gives 0.80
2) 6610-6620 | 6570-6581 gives 0.81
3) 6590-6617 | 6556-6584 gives 0.82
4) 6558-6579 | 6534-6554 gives 1.03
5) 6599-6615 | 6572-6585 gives 0.85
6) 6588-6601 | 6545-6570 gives 0.85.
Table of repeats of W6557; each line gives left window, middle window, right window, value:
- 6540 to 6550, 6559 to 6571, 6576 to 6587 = -1.57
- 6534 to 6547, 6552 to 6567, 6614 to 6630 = -1.03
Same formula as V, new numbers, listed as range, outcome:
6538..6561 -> 5.69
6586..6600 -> 4.81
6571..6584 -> 5.53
